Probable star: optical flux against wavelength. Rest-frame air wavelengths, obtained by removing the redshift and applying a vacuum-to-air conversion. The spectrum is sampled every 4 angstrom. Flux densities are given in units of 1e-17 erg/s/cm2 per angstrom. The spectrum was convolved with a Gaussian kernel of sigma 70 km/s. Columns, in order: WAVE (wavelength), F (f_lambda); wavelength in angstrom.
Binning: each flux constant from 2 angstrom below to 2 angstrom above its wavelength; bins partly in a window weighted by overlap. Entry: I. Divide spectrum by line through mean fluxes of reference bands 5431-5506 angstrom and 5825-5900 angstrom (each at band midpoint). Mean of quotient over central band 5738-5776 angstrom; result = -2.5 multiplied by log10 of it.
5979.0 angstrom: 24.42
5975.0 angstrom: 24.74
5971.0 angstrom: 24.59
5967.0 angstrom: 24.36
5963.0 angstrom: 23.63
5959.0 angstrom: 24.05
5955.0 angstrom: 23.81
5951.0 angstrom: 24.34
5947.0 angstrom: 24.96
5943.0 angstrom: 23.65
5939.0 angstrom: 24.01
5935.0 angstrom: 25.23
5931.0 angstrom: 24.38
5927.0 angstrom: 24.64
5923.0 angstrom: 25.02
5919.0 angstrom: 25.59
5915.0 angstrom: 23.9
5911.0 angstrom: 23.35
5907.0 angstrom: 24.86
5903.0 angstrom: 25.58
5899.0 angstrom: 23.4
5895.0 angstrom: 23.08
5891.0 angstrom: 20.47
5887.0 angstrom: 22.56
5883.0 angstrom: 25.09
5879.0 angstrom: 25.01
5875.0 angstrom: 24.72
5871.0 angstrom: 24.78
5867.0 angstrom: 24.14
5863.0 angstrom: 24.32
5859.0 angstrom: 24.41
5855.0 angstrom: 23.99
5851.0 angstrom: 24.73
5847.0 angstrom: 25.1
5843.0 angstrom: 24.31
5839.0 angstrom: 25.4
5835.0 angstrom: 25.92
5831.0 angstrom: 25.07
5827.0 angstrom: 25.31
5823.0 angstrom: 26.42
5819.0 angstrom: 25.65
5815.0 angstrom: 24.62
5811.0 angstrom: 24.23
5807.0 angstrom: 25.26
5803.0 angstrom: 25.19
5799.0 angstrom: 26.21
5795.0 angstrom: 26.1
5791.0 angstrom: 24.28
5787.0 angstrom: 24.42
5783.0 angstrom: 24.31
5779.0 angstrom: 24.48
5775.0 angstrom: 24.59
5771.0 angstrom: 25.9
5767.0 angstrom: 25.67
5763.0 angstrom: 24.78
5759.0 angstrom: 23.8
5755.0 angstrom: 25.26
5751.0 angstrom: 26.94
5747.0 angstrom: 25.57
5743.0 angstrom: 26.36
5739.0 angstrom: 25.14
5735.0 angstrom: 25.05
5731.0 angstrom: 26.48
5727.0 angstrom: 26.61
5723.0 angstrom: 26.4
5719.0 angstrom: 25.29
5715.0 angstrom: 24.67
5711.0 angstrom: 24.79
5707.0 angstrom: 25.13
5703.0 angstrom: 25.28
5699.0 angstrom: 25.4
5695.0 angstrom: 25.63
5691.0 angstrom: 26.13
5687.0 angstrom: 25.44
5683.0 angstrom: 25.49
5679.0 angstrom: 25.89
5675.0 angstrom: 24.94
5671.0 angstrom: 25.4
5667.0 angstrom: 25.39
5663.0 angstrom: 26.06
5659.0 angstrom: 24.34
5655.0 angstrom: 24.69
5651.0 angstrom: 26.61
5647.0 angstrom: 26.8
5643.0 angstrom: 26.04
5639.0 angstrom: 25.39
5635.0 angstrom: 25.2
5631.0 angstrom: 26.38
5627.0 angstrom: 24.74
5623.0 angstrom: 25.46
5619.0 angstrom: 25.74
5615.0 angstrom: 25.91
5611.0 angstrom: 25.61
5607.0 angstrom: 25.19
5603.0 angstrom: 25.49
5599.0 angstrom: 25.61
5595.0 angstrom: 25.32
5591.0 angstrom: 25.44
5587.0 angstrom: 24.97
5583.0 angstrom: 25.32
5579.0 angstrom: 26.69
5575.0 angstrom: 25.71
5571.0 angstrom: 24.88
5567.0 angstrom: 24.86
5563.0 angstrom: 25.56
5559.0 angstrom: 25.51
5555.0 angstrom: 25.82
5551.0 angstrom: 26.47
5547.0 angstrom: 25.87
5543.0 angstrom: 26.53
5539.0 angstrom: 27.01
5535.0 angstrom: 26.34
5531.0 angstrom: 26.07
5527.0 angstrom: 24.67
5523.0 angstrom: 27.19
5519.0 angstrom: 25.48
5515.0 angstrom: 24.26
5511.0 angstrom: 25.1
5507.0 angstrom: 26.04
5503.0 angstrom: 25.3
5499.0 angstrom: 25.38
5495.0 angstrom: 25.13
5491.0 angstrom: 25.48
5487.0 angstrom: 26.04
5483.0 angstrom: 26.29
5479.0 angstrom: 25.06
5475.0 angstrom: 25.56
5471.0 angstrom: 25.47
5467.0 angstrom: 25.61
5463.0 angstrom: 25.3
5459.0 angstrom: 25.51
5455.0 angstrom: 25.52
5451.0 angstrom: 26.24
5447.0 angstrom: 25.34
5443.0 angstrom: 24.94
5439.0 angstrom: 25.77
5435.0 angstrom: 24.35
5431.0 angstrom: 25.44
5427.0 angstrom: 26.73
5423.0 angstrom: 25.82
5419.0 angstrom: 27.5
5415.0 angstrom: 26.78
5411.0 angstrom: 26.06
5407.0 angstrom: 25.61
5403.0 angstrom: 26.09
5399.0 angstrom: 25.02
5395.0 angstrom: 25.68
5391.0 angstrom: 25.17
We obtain -0.035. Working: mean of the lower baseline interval 25.5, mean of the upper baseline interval 24.3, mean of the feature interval 25.4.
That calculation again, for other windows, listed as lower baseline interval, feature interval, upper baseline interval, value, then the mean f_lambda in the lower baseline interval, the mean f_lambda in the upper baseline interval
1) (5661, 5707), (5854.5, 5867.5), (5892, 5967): 0.02 mag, 25.5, 24.3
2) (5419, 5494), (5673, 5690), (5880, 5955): -0.03 mag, 25.6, 24.1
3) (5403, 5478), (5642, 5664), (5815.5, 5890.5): -0.02 mag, 25.8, 24.7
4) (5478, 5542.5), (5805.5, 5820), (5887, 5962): -0.02 mag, 25.7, 24.1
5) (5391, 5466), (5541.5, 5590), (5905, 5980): -0.01 mag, 25.7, 24.4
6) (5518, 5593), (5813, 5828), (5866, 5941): -0.04 mag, 25.8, 24.2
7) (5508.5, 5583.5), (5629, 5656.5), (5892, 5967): -0.02 mag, 25.8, 24.3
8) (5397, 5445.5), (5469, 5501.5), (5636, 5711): 0.01 mag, 25.8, 25.5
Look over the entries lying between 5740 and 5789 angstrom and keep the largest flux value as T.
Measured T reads 26.94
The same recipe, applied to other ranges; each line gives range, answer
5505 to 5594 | 27.19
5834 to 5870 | 25.92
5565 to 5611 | 26.69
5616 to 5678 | 26.8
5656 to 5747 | 26.61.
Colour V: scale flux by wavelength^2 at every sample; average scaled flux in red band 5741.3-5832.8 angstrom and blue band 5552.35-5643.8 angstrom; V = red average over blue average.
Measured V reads 1.1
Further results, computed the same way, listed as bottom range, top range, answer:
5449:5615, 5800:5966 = 1.08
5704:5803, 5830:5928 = 1.00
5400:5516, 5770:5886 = 1.11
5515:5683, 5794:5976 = 1.06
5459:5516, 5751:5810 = 1.09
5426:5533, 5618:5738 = 1.08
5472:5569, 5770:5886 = 1.08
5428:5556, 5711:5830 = 1.09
